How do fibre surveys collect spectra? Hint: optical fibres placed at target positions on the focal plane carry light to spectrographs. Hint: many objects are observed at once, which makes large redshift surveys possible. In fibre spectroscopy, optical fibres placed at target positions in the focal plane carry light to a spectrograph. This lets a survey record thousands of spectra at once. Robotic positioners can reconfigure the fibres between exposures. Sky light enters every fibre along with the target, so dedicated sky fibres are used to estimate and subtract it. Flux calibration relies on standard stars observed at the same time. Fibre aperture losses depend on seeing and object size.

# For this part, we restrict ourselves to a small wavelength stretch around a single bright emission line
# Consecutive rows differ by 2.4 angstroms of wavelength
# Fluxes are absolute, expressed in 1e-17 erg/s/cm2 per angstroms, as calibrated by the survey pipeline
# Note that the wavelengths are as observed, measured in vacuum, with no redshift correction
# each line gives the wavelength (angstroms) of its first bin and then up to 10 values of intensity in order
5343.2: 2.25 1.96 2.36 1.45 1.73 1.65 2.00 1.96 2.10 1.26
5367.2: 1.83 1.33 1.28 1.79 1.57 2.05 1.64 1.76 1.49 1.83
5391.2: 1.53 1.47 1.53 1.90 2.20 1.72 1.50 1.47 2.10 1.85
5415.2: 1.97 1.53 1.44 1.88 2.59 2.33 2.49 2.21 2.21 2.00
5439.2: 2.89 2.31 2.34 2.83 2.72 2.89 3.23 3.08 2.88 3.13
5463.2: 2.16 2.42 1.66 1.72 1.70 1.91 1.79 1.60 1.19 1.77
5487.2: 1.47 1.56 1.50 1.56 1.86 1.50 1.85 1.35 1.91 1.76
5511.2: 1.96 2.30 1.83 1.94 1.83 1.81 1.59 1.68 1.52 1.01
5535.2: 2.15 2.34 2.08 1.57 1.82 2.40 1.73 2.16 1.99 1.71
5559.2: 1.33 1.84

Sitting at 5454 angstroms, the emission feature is Mg II 2798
